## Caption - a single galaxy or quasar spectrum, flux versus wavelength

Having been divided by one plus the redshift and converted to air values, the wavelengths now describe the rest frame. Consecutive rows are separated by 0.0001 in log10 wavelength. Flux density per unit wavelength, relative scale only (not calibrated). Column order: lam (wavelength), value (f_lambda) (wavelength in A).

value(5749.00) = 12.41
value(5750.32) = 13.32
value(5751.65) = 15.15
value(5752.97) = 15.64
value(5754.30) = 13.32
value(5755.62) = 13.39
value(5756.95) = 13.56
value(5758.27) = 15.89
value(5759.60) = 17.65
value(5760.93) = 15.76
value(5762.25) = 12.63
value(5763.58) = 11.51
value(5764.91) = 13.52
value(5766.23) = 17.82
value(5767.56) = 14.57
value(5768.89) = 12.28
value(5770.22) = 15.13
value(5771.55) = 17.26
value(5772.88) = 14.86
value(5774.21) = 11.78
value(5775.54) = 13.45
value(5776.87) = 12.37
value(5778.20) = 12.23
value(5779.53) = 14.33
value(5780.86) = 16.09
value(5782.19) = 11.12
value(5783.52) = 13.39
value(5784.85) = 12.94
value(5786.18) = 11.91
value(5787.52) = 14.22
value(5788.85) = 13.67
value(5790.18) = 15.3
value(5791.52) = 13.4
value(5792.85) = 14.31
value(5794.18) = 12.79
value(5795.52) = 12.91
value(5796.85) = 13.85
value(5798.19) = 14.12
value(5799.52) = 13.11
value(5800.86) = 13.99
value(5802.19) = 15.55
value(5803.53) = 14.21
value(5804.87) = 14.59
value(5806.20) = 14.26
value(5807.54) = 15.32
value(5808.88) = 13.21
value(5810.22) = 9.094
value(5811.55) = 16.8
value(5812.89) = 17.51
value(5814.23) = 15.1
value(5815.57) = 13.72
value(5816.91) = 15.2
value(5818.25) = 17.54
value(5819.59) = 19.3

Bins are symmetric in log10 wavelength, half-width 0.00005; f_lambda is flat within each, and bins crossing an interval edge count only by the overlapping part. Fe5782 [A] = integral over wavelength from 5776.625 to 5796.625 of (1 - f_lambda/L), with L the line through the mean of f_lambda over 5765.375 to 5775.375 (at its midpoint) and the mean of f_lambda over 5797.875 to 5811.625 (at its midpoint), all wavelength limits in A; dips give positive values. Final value 1.3 A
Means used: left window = 14.7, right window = 13.9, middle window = 13.4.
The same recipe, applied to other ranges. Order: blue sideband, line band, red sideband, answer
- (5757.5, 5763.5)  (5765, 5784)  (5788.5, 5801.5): 0.7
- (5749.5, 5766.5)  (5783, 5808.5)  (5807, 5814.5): 1.0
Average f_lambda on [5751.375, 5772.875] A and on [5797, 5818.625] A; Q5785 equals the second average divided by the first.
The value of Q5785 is 0.99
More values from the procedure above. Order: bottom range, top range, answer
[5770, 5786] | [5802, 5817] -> 1.06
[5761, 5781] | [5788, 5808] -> 1.01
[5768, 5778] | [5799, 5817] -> 1.04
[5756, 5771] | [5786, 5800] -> 0.94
